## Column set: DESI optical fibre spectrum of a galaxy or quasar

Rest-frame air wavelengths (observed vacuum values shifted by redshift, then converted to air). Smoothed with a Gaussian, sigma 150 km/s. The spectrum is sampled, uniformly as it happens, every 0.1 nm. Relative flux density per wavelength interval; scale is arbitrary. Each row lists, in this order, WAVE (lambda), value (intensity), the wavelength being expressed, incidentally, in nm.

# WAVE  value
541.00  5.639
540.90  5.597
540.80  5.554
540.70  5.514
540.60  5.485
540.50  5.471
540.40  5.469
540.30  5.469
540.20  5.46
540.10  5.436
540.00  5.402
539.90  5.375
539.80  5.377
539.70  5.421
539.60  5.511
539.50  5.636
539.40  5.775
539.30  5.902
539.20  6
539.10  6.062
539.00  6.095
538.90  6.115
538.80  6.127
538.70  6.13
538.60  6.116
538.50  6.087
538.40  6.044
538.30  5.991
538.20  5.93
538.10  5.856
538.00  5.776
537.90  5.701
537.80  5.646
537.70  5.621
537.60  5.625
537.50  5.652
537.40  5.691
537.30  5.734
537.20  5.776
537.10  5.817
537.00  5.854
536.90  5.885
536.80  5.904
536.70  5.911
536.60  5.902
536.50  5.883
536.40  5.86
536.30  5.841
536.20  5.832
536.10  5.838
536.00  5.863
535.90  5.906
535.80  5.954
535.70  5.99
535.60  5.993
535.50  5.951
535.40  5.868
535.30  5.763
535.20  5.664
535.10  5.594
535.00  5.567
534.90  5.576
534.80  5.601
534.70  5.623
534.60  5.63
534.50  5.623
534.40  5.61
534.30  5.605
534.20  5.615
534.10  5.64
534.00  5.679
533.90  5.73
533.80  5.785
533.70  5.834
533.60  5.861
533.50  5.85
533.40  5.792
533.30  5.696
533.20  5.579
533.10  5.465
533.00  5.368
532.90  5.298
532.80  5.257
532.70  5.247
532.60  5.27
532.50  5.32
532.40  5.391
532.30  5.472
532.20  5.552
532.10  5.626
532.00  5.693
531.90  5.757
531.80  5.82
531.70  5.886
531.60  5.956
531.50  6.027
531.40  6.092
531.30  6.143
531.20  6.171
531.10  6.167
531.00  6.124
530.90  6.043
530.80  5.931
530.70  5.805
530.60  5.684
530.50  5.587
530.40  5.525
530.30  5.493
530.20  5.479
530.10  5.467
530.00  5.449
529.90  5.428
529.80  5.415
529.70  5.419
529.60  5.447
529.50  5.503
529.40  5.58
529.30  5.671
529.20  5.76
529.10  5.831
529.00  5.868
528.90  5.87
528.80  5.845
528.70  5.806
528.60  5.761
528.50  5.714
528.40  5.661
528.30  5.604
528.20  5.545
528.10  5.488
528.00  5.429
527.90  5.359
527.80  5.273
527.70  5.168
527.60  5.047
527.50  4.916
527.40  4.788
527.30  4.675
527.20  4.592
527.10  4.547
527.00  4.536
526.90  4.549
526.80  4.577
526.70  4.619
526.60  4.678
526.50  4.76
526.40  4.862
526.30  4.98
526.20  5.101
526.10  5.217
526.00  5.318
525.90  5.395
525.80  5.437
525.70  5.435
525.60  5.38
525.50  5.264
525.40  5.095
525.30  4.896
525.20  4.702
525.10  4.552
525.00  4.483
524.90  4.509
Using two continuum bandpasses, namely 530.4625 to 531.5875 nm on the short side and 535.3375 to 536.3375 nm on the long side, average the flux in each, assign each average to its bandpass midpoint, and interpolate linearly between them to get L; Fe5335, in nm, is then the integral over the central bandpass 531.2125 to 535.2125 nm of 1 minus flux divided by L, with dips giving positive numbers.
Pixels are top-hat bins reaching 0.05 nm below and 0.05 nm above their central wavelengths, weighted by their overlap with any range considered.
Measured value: 0.20 nm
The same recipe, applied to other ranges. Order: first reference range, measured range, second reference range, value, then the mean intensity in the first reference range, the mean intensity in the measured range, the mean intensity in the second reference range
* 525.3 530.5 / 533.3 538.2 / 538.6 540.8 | -0.19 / 5.29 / 5.77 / 5.68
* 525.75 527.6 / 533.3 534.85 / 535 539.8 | -0.04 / 4.87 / 5.7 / 5.85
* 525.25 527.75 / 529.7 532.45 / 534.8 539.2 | -0.20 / 4.95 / 5.74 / 5.86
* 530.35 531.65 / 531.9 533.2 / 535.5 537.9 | 0.11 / 5.94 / 5.43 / 5.83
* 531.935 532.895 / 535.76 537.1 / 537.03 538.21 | -0.05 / 5.42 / 5.88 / 5.73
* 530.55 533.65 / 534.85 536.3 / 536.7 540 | -0.01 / 5.72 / 5.81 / 5.81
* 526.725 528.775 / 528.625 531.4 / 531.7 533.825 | -0.20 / 5.15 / 5.73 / 5.57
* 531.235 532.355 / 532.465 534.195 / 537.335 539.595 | 0.08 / 5.82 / 5.57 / 5.88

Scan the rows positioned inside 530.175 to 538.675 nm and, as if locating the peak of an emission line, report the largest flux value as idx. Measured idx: 6.171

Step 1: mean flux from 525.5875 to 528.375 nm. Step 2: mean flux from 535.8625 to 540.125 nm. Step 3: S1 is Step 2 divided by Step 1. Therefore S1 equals 1.15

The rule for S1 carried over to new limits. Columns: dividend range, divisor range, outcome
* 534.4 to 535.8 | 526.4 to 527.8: 1.21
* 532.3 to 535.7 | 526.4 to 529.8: 1.07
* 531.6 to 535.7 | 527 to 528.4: 1.10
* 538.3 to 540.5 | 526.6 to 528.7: 1.13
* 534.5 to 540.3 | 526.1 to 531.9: 1.06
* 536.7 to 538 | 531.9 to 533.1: 1.06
